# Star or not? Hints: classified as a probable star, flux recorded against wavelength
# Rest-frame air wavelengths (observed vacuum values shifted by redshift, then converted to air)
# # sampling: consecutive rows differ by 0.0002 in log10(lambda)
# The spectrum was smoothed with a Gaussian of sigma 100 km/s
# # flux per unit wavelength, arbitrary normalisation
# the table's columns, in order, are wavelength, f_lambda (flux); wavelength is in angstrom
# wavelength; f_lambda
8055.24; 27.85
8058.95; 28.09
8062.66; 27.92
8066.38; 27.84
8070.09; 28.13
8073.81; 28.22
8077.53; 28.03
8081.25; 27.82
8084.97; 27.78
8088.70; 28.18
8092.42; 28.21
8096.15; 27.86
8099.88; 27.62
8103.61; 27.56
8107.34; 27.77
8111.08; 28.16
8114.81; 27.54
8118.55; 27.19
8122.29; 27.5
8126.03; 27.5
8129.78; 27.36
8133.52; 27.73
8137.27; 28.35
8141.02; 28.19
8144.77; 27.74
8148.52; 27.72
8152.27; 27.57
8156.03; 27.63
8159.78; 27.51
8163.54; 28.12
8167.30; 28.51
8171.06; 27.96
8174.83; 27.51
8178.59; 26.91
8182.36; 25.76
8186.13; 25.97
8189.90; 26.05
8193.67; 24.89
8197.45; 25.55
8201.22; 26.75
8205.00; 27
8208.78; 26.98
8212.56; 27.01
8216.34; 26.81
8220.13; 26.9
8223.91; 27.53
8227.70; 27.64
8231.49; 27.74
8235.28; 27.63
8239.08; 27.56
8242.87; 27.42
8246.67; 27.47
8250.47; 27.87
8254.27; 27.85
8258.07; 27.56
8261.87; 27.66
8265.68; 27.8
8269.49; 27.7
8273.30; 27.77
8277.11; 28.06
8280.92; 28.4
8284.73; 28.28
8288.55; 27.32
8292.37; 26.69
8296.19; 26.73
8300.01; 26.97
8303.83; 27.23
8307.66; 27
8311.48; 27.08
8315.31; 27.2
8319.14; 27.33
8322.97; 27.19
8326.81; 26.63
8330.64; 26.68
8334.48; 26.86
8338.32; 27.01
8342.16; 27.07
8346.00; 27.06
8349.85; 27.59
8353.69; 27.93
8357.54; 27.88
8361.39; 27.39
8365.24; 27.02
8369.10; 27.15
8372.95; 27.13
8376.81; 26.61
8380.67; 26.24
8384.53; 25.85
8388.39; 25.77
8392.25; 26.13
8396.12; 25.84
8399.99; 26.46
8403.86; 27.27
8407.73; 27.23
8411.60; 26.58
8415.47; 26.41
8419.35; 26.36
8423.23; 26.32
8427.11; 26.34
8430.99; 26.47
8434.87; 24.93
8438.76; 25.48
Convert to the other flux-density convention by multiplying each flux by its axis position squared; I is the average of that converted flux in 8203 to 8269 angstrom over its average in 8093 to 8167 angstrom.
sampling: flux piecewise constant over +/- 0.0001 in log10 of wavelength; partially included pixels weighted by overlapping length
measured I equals 1.0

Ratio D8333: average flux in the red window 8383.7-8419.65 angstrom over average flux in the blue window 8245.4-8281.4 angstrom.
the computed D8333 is 0.95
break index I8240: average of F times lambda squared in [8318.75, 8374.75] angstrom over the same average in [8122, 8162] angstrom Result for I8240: 1.0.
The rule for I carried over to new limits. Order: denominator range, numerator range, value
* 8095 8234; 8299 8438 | 1.03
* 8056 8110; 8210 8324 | 1.03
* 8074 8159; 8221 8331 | 1.03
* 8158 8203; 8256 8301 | 1.05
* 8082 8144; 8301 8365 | 1.03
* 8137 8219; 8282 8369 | 1.04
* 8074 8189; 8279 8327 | 1.03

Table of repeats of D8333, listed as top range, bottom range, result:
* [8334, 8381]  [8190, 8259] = 1.00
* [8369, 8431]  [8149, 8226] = 0.98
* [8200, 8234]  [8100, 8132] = 0.99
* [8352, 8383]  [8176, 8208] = 1.04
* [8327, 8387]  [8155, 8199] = 1.01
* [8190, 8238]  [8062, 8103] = 0.96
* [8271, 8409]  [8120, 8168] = 0.97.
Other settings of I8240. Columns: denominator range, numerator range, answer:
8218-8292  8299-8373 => 1.00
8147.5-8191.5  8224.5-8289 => 1.04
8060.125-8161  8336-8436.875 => 1.03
